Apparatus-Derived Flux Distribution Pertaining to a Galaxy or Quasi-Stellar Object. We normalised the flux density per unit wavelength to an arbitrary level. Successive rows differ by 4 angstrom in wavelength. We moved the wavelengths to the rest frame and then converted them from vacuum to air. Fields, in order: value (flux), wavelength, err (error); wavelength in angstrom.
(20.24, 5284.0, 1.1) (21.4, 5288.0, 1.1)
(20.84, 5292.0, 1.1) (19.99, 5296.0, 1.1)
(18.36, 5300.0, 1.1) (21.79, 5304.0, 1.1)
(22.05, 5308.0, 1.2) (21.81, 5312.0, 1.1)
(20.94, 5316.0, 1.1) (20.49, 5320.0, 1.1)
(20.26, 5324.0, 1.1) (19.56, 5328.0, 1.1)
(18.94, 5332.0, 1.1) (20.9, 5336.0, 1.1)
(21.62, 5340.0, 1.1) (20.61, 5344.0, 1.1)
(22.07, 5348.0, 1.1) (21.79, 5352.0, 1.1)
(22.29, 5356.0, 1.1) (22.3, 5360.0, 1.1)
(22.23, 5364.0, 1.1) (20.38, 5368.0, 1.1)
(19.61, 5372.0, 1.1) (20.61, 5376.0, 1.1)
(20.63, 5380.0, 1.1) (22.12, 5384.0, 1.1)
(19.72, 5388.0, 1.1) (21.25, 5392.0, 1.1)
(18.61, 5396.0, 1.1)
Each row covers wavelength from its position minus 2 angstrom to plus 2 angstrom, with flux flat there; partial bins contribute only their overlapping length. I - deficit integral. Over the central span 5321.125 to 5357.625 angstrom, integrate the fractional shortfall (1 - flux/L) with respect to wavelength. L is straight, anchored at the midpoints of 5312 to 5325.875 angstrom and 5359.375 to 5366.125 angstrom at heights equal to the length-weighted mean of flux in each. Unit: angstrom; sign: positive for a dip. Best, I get 1.0 angstrom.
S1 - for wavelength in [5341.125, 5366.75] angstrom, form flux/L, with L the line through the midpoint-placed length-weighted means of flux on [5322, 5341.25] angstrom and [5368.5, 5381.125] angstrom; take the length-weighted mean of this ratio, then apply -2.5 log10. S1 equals -0.08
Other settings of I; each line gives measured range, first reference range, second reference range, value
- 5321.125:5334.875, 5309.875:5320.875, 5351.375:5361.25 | 1.1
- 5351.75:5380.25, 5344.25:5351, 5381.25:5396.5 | -0.1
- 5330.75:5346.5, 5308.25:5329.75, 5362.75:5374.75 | 0.0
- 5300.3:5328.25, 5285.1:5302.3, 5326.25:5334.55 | -1.7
